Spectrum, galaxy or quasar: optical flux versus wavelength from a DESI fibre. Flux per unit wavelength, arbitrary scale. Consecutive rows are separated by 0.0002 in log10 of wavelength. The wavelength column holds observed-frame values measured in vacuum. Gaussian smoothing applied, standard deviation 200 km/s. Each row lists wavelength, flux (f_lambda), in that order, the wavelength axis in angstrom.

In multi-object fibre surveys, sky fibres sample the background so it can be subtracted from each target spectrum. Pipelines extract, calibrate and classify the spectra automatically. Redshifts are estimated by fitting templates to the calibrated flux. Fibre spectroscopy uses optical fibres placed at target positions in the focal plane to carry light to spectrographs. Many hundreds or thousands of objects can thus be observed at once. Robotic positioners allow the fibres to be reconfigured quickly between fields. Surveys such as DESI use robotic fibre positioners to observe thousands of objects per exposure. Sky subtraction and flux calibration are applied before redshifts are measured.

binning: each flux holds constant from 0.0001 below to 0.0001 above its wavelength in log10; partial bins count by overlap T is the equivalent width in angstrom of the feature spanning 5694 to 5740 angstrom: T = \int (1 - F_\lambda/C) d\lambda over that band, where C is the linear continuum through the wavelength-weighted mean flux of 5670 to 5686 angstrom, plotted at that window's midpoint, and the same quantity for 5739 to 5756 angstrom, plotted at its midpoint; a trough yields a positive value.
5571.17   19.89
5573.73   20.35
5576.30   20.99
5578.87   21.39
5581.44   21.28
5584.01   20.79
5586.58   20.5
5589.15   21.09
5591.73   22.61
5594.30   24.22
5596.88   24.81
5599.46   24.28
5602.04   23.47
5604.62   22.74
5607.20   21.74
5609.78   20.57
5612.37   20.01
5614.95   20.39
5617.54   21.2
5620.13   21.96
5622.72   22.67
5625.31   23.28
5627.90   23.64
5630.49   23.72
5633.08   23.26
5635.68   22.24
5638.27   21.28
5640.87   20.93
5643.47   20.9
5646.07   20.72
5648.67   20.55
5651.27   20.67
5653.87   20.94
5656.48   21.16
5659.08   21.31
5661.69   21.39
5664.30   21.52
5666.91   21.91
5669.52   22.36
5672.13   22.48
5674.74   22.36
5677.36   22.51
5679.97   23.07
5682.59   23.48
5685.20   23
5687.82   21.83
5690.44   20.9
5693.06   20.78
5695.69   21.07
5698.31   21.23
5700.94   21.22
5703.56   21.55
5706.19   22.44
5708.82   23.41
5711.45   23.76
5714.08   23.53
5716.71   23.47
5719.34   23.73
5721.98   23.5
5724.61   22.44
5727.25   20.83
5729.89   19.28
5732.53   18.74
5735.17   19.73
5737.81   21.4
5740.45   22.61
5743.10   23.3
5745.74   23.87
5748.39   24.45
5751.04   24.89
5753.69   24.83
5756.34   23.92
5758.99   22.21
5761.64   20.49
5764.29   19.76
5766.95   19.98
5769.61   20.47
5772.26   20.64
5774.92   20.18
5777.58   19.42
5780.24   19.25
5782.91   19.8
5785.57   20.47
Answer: 3.1 angstrom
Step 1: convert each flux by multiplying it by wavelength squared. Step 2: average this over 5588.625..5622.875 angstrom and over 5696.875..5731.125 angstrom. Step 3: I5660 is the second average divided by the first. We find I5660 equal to 1.04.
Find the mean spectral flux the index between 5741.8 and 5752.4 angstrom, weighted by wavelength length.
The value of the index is 24.1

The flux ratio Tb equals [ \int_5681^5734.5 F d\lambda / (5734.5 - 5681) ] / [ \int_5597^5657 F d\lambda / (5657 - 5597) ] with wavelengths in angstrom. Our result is 1.0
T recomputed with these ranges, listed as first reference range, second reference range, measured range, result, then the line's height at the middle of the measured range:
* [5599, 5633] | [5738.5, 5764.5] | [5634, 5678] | 2.0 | 22.5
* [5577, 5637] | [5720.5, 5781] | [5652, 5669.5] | 0.5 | 22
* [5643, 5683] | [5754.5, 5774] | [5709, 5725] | -1.5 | 21.4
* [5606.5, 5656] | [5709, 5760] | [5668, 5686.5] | -0.6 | 22.1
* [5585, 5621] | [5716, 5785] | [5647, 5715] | -0.2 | 21.9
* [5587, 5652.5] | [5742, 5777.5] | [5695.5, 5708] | 0.3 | 22.1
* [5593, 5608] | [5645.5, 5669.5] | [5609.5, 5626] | 1.0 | 22.9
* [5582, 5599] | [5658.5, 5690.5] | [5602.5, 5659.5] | 1.7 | 22.3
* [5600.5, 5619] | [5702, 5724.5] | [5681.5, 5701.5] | 1.0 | 22.8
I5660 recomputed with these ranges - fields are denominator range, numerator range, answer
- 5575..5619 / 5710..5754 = 1.08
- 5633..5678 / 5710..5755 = 1.08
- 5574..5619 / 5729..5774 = 1.05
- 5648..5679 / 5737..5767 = 1.09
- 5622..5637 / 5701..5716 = 1.01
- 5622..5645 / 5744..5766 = 1.07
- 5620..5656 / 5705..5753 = 1.06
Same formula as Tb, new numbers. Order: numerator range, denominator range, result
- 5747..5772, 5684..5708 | 1.03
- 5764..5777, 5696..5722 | 0.89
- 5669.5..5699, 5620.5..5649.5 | 1.00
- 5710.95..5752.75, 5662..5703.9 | 1.02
